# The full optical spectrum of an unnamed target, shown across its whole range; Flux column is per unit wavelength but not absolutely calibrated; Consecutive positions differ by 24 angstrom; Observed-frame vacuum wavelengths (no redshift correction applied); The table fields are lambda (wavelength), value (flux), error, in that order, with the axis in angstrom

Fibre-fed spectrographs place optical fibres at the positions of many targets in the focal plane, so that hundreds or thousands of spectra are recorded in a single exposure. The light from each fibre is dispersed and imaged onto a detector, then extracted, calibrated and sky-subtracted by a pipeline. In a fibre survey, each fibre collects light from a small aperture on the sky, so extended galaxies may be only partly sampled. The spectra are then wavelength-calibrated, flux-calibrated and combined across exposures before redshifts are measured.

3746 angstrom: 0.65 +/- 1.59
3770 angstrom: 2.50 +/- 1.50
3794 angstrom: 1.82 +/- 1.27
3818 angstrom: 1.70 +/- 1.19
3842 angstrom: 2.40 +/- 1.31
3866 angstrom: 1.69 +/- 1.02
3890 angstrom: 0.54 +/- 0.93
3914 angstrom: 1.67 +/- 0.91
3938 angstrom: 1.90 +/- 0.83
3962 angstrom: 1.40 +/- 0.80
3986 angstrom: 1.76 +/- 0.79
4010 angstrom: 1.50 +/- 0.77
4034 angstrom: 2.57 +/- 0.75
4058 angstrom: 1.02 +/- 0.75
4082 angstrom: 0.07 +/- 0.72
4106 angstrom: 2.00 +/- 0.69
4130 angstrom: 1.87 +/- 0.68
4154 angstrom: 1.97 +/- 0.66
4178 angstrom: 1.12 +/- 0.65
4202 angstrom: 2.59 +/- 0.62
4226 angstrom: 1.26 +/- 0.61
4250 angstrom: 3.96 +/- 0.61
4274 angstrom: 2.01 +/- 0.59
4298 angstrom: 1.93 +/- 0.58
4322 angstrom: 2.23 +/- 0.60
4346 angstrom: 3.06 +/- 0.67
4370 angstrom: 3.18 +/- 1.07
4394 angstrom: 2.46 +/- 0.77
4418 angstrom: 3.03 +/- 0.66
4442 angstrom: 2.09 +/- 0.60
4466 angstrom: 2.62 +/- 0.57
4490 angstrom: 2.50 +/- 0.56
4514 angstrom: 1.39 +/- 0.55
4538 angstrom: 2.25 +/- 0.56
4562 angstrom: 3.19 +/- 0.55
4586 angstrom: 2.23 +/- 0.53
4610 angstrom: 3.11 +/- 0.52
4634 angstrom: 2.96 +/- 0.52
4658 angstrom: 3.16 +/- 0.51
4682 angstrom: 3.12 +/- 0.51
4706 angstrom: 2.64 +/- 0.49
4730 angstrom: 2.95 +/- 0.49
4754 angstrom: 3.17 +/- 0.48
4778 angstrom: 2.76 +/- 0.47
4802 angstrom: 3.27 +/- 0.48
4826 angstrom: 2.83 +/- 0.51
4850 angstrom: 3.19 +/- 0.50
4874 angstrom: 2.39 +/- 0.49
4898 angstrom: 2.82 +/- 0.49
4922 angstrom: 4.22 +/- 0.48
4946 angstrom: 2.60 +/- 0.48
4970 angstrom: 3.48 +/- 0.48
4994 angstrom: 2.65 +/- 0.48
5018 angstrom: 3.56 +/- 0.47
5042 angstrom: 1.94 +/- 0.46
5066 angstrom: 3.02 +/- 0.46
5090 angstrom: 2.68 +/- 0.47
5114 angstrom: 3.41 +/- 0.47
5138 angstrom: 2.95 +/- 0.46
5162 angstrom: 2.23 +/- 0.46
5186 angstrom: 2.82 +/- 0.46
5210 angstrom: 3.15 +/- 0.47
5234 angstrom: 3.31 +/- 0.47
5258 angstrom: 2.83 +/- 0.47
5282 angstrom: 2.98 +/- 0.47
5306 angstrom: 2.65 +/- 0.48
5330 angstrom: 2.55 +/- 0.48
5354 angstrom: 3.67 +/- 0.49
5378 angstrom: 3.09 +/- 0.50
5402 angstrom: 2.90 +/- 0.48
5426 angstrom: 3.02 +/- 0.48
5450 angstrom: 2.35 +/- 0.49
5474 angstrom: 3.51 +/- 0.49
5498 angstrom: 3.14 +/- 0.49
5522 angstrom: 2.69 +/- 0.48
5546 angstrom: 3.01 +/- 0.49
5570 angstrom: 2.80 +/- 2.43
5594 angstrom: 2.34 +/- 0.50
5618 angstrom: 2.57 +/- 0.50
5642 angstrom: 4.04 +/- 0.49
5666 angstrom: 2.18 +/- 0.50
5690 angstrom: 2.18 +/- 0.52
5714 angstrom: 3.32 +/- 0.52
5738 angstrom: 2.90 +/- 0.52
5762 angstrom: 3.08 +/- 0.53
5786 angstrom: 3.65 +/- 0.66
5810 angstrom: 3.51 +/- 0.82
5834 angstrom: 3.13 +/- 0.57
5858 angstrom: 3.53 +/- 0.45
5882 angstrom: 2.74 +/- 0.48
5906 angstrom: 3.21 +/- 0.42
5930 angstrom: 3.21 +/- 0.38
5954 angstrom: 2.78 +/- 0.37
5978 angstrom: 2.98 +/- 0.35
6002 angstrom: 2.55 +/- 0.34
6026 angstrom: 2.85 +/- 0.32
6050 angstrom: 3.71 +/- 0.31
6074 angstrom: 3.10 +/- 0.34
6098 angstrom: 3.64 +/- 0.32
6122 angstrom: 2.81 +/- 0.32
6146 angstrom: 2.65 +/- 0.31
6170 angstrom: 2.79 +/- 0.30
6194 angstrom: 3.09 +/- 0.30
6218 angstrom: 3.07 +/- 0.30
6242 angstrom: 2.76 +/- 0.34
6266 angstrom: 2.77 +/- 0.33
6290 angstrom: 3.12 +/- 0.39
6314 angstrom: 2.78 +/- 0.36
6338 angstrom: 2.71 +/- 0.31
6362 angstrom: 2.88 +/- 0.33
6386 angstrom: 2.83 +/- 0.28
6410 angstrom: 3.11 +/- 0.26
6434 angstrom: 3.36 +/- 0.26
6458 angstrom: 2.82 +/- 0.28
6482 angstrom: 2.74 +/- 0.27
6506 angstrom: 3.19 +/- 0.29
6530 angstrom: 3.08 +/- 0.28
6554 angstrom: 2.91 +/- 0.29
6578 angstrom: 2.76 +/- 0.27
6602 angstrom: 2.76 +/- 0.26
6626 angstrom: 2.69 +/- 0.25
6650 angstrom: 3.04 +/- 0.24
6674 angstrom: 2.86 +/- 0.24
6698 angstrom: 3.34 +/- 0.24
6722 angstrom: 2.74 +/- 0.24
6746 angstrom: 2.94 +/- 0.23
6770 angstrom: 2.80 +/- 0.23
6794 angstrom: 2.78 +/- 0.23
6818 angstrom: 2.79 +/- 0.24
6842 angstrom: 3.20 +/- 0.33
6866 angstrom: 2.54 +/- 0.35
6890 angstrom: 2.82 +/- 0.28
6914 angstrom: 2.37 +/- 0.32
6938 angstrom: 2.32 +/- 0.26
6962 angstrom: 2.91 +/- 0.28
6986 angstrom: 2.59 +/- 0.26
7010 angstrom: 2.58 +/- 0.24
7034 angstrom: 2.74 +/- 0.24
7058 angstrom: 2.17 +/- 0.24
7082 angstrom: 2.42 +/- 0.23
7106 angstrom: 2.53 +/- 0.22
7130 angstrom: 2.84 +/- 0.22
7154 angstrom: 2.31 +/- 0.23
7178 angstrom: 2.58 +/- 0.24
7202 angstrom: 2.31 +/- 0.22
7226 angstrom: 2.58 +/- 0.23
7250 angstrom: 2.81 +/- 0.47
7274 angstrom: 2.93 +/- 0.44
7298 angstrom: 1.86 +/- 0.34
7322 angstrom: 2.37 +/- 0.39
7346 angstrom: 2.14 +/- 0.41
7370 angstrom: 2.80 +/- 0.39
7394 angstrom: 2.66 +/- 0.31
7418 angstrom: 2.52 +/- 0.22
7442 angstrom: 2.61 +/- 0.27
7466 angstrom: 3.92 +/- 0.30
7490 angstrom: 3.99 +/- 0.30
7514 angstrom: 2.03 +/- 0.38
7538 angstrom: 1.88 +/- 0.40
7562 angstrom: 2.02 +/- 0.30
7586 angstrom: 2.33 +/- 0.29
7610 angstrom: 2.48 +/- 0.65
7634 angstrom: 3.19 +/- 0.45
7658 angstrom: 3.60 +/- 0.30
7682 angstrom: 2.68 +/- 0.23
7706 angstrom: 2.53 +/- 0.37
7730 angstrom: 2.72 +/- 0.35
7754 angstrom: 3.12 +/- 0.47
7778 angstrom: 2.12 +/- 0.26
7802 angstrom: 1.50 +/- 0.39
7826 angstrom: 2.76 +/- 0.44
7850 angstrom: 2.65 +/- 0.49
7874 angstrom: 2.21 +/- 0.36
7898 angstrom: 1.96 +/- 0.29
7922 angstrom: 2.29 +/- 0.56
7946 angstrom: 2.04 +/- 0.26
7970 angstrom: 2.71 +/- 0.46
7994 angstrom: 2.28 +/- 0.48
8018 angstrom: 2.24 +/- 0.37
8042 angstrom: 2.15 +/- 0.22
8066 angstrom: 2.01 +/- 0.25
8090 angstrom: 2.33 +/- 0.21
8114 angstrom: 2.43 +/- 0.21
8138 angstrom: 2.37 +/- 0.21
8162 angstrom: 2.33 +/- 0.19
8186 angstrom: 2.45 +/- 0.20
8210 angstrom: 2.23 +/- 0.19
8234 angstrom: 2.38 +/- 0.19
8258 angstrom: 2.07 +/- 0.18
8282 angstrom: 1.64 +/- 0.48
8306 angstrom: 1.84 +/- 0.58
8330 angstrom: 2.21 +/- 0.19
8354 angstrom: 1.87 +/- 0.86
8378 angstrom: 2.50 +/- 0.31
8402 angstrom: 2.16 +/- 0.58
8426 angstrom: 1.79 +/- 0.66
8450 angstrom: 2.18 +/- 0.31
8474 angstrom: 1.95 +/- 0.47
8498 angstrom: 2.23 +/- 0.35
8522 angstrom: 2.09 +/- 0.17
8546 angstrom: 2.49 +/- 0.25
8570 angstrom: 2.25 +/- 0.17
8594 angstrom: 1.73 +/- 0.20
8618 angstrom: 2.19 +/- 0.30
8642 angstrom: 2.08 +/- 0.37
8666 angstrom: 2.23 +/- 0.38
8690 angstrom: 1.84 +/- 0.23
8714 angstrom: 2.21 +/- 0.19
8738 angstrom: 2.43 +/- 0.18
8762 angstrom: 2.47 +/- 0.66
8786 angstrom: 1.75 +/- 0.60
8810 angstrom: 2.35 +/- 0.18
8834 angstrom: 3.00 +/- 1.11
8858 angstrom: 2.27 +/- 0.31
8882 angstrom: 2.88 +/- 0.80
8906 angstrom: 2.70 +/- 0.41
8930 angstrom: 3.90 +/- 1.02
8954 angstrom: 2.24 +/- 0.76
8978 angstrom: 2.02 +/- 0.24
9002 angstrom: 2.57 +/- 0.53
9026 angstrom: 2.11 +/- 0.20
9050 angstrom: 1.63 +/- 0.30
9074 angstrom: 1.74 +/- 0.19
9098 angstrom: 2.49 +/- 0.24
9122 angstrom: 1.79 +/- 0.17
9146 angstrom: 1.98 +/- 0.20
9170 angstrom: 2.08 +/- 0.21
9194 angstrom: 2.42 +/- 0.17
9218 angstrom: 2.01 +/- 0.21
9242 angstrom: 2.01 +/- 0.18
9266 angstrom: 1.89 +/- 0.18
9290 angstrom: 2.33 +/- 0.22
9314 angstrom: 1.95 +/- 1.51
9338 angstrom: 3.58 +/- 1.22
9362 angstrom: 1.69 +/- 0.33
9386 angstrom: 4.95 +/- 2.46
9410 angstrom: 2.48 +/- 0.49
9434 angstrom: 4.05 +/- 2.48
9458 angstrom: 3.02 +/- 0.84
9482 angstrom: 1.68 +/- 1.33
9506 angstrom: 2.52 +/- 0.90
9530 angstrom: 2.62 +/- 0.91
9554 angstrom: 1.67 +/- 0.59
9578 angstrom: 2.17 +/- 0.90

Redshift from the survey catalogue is 0.14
